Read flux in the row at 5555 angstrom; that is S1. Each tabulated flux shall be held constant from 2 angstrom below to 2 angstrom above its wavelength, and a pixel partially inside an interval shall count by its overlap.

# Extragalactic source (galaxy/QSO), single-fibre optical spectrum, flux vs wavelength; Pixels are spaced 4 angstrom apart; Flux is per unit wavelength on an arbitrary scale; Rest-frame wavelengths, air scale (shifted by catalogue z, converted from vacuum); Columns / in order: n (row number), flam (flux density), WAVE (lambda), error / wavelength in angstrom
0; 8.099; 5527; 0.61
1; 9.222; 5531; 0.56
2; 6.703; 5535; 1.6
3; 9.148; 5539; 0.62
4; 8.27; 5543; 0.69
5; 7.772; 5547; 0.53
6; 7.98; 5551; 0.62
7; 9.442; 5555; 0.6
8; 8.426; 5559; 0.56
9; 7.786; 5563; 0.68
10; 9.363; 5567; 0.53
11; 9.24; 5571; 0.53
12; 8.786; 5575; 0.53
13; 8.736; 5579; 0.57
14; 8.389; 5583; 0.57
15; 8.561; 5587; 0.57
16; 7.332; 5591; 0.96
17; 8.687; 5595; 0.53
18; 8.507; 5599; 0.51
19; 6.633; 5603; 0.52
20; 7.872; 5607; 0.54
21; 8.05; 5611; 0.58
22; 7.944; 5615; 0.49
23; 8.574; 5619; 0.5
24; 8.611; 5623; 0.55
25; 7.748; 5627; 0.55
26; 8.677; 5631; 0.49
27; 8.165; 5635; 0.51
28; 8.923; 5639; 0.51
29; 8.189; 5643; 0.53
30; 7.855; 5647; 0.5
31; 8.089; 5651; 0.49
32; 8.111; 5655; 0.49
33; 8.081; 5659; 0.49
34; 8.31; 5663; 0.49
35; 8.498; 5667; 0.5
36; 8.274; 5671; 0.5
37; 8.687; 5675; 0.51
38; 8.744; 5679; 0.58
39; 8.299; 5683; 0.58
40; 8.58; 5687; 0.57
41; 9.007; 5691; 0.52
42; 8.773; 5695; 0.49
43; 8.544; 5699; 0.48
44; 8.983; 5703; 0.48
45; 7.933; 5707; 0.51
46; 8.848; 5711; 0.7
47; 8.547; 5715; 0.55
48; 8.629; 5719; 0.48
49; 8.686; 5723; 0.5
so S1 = 9.442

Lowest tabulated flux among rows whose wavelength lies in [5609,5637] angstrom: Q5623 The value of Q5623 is 7.748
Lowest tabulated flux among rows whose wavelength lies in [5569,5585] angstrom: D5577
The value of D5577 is 8.389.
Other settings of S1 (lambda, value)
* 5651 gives 8.089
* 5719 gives 8.629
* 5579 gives 8.736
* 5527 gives 8.099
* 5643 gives 8.189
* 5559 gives 8.426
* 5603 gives 6.633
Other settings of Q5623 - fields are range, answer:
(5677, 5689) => 8.299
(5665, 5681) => 8.274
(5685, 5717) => 7.933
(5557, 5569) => 7.786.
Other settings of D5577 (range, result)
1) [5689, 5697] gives 8.773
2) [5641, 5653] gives 7.855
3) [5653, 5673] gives 8.081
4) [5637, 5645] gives 8.189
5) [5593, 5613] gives 6.633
